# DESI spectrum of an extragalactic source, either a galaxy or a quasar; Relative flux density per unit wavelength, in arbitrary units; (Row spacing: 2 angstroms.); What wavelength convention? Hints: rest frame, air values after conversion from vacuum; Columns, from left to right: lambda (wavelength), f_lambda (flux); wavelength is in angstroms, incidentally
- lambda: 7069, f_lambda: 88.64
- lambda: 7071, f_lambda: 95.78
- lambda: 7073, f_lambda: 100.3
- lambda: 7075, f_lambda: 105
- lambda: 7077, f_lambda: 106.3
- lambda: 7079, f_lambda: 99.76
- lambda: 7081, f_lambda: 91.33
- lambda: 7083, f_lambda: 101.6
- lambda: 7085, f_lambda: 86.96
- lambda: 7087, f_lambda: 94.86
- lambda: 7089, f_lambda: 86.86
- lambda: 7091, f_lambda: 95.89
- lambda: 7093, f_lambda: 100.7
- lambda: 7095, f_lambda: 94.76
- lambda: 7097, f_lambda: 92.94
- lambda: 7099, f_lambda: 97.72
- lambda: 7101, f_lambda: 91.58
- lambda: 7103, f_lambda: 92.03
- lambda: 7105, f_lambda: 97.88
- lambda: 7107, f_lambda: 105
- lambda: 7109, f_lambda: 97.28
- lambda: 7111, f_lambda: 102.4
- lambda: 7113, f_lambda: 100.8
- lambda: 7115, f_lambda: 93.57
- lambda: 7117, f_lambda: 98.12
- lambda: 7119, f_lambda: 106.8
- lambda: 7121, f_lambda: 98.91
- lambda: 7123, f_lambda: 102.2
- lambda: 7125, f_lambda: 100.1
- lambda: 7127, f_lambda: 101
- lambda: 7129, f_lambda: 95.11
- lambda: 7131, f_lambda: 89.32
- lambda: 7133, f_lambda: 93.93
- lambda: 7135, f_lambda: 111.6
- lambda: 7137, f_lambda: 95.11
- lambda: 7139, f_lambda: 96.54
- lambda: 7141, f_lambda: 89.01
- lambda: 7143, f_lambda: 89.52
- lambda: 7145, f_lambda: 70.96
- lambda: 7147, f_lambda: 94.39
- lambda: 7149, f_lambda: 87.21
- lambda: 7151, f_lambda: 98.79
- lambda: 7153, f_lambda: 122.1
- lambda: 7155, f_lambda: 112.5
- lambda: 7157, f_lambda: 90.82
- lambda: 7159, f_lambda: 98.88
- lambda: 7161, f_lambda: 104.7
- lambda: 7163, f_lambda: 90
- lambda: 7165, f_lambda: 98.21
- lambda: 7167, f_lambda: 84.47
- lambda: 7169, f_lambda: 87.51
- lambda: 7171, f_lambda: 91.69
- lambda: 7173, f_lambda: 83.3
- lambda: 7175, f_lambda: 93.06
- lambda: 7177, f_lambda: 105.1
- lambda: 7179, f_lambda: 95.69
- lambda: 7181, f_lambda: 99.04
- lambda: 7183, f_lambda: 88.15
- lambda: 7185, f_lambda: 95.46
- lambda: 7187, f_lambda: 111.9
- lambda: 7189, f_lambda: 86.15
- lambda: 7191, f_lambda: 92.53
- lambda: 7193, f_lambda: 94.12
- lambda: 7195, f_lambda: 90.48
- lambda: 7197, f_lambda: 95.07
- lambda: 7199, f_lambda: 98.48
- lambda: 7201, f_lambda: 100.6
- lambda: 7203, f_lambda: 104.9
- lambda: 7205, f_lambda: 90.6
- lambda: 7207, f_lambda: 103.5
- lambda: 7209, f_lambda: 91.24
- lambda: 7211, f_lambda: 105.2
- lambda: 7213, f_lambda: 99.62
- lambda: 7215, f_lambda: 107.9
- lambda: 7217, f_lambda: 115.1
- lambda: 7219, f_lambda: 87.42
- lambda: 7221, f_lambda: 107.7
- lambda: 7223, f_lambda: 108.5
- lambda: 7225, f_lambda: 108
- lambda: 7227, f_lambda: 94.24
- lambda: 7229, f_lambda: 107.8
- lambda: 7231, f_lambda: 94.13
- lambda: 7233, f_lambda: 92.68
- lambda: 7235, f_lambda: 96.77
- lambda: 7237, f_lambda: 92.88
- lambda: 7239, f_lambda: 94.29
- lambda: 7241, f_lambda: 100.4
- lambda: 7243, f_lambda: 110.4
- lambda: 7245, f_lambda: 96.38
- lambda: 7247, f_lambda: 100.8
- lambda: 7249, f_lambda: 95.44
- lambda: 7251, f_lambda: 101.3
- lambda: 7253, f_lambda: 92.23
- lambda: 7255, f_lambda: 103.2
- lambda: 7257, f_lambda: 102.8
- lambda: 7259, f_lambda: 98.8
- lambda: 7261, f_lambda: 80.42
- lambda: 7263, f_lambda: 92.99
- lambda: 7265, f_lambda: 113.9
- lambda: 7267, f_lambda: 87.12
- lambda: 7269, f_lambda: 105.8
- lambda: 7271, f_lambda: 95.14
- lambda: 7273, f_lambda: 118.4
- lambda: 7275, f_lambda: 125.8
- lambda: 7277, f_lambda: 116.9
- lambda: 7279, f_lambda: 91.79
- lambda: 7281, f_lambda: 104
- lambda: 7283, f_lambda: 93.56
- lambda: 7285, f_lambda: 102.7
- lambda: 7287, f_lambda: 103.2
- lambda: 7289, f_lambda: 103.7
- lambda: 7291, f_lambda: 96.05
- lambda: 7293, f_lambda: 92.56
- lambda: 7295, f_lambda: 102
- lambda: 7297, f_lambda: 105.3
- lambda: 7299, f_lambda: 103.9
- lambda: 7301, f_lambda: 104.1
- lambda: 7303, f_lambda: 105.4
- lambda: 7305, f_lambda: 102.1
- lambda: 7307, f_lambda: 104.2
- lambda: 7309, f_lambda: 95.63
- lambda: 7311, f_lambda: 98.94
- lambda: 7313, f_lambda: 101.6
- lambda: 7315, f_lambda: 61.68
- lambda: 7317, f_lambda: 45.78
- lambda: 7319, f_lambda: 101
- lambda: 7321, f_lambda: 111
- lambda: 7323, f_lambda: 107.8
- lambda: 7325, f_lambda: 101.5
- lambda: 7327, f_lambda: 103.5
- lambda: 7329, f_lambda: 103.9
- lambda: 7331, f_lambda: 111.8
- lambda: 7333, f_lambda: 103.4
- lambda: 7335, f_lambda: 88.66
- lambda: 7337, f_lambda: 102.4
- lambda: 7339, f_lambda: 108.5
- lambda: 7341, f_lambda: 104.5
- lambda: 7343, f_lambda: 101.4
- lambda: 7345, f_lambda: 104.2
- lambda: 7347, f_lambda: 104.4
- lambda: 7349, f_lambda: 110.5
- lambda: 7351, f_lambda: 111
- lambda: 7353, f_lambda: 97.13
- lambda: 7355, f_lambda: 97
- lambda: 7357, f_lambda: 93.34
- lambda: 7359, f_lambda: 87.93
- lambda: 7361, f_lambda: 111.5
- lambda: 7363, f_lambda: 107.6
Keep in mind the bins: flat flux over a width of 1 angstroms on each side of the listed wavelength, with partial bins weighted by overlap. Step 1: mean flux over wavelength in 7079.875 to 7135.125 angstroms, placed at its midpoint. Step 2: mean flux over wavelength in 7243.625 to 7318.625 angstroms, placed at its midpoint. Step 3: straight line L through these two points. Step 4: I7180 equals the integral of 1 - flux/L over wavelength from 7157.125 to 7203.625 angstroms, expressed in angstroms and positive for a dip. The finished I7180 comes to 1.2 angstroms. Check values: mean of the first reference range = 97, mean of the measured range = 95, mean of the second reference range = 98.6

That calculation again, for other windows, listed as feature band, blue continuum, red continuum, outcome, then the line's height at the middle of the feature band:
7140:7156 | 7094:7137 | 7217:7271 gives 0.5 angstroms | 98.4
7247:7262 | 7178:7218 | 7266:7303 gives 0.7 angstroms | 101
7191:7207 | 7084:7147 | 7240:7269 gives 0.1 angstroms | 97.4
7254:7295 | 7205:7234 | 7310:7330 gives -1.8 angstroms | 97.1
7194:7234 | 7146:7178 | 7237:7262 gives -1.2 angstroms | 97.3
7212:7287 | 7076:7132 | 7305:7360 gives -2.2 angstroms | 98.1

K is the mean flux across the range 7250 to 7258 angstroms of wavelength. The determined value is 99.9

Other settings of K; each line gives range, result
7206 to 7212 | 100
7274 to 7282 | 110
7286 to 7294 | 98.9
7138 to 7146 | 86.5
